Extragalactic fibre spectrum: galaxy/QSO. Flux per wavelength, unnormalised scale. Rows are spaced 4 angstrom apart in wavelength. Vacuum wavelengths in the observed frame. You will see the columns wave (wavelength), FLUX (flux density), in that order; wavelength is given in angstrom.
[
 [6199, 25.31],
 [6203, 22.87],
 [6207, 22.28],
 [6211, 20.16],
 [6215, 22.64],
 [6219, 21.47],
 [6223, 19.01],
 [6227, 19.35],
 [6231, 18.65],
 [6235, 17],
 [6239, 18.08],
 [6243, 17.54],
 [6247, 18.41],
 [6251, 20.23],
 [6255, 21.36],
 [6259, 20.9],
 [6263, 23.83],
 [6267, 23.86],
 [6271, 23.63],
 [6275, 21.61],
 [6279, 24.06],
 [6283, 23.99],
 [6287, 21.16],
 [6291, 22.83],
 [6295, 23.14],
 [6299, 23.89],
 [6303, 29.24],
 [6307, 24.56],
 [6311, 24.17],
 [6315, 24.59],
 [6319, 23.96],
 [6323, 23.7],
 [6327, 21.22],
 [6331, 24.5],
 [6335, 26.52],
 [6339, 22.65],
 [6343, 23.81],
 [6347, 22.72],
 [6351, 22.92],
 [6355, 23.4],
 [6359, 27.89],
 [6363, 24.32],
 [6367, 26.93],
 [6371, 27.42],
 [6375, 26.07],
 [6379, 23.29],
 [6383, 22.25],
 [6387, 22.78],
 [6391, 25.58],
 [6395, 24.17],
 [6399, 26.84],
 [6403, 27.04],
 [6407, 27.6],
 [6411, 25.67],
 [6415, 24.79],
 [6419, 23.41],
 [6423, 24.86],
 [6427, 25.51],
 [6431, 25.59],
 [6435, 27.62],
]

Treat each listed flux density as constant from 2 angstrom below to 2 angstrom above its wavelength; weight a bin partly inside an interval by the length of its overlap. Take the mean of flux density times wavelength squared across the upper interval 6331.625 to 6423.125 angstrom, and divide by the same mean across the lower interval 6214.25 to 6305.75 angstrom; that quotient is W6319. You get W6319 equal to 1.20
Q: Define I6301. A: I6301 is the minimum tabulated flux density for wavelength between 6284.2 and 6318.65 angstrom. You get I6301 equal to 21.16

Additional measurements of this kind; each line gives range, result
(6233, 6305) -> 17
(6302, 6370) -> 21.22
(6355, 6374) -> 23.4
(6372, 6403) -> 22.25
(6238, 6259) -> 17.54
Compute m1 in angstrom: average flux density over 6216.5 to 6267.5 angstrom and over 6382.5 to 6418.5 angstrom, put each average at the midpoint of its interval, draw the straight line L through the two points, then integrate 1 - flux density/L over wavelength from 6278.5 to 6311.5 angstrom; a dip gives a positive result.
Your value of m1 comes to -3.7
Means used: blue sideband 19.9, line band 24.1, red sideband 25.2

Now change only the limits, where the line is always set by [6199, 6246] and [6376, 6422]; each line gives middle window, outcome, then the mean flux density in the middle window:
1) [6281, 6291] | -0.4 angstrom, 22.6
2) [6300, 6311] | -1.9 angstrom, 26.1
